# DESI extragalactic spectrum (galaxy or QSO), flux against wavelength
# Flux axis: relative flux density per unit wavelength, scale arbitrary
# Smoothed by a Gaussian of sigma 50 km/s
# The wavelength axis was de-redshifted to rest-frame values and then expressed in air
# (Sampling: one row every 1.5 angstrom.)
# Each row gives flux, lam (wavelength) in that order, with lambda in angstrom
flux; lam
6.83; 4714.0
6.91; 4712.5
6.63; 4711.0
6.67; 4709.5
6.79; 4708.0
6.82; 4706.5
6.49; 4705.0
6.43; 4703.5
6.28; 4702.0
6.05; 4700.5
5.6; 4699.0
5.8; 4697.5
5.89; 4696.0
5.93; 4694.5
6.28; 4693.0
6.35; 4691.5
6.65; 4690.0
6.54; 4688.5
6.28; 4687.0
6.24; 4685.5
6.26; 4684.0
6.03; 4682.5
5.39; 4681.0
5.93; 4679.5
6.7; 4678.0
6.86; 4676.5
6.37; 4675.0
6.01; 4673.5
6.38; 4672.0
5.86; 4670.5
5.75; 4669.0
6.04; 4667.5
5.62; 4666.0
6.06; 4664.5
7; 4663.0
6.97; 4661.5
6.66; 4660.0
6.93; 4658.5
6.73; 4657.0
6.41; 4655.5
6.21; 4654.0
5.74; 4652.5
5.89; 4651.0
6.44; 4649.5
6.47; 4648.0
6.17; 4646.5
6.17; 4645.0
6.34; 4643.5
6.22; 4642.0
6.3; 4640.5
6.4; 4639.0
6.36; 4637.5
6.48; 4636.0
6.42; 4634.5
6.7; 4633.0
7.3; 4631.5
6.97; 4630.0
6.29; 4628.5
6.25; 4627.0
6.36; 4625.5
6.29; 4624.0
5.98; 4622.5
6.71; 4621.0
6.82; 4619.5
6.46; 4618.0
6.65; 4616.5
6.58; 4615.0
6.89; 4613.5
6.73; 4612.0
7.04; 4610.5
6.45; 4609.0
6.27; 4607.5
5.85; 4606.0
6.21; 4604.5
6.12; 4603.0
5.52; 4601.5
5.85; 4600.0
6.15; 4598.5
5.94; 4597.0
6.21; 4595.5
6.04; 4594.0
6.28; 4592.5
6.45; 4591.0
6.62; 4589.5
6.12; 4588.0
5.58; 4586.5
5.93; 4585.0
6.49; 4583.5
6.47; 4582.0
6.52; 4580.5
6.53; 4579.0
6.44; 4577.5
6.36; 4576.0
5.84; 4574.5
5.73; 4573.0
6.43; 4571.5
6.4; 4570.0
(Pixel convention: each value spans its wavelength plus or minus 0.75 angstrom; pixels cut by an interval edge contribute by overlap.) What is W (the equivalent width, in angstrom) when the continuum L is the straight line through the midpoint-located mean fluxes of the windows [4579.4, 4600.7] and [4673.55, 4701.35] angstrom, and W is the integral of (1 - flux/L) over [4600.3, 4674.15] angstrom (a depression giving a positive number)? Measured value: -2.3 angstrom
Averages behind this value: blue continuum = 6.2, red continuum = 6.17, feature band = 6.37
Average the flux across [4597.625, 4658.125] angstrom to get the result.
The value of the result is 6.38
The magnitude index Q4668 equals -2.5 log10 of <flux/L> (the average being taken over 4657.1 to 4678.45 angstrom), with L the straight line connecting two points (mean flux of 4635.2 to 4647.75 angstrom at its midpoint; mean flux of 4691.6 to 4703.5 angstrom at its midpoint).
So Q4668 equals -0.03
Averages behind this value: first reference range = 6.31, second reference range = 6.02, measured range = 6.38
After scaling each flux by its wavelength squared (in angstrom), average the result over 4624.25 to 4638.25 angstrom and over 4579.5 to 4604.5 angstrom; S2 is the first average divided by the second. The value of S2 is 1.09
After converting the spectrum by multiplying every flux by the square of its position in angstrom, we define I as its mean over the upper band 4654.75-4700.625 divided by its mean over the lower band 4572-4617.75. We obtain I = 1.0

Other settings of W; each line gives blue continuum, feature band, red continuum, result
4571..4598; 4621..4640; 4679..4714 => -0.7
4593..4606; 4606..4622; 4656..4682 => -1.4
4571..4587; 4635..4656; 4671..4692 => 0.0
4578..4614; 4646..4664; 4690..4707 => -0.7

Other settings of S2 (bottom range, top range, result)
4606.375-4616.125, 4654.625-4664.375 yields 1.04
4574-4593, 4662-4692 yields 1.03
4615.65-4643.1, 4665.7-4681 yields 0.96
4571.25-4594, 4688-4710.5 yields 1.06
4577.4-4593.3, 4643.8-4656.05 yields 1.01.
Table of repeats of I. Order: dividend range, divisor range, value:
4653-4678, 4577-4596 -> 1.05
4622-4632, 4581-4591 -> 1.06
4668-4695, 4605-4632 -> 0.98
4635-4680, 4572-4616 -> 1.04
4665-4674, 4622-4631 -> 0.95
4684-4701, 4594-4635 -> 0.99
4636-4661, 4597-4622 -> 1.01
